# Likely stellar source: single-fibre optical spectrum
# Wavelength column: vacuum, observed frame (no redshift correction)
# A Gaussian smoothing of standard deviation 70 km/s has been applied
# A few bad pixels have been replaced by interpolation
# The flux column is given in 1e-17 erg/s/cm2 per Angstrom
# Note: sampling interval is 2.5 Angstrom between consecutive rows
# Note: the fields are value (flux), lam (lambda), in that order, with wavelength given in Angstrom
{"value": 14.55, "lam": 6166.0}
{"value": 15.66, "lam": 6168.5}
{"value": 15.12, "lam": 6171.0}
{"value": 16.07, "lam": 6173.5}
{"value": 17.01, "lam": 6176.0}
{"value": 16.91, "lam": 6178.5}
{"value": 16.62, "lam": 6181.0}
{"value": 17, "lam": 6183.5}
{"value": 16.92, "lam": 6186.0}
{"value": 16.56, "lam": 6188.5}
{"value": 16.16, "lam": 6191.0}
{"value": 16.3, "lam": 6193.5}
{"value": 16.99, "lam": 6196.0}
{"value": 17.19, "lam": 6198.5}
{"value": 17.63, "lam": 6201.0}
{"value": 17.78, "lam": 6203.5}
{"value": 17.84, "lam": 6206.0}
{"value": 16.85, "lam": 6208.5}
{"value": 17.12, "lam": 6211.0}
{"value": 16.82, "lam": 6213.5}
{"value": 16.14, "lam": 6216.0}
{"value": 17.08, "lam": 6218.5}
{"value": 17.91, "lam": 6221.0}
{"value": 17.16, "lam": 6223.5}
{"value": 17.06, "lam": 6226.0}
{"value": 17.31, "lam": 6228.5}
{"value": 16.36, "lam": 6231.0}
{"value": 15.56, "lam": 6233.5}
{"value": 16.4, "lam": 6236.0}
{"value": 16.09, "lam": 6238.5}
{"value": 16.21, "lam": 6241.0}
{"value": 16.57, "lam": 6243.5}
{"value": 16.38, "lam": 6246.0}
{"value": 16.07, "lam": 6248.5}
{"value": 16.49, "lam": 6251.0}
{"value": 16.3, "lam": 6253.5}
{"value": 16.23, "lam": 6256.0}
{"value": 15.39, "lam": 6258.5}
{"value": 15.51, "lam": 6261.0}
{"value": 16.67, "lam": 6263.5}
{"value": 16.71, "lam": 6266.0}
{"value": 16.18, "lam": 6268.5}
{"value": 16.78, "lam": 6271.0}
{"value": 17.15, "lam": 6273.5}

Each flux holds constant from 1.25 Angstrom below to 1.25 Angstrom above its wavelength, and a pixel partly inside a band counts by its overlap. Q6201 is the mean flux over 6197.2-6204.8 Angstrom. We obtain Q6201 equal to 17.5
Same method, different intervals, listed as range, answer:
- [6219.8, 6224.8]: 17.5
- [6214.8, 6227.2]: 17.1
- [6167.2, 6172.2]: 15.4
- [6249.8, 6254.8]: 16.4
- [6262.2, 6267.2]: 16.7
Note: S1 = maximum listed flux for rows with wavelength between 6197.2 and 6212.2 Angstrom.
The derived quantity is 17.84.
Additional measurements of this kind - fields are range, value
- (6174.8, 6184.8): 17.01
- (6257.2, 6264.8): 16.67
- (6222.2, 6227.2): 17.16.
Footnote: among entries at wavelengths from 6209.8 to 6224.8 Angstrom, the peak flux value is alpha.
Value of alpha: 17.91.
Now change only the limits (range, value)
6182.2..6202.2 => 17.63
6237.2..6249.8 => 16.57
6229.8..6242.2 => 16.4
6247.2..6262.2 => 16.49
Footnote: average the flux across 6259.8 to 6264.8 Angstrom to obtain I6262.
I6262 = 16.1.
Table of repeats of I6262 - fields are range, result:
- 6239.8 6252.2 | 16.3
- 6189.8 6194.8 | 16.2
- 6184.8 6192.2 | 16.5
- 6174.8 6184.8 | 16.9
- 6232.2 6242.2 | 16.1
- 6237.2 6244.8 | 16.3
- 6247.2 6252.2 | 16.3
